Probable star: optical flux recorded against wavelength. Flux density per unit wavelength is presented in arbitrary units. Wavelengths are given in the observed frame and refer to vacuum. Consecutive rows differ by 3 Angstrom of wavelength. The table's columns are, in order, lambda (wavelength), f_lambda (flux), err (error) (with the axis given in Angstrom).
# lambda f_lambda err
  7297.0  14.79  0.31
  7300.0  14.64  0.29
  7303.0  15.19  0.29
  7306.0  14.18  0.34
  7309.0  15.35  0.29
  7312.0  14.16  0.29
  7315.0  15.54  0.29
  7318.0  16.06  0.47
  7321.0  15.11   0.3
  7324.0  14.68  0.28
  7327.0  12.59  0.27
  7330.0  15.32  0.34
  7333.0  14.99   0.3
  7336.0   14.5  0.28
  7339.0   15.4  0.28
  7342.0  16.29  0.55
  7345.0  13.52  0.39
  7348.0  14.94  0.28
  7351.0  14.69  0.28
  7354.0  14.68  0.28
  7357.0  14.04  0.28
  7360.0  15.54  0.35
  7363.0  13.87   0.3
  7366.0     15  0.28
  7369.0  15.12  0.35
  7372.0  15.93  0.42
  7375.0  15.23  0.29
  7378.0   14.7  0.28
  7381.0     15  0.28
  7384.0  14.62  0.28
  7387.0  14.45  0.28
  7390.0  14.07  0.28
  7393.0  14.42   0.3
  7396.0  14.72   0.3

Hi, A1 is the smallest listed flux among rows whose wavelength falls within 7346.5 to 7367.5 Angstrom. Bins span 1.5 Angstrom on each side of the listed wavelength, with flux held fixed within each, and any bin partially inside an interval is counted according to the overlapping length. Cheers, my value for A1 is 13.87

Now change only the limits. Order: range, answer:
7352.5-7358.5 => 14.04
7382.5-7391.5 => 14.07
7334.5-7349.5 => 13.52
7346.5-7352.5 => 14.69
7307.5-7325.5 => 14.16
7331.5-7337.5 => 14.5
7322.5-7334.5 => 12.59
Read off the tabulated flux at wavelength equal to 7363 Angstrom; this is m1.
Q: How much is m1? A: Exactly 13.87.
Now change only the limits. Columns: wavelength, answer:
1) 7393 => 14.42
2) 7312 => 14.16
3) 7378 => 14.7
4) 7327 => 12.59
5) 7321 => 15.11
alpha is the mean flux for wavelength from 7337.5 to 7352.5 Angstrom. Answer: 15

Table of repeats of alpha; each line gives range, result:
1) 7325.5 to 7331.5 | 14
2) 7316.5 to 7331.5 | 14.8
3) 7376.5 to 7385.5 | 14.8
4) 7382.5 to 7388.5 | 14.5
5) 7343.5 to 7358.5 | 14.4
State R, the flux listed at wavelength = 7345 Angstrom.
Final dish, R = 13.52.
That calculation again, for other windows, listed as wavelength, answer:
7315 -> 15.54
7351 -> 14.69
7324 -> 14.68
